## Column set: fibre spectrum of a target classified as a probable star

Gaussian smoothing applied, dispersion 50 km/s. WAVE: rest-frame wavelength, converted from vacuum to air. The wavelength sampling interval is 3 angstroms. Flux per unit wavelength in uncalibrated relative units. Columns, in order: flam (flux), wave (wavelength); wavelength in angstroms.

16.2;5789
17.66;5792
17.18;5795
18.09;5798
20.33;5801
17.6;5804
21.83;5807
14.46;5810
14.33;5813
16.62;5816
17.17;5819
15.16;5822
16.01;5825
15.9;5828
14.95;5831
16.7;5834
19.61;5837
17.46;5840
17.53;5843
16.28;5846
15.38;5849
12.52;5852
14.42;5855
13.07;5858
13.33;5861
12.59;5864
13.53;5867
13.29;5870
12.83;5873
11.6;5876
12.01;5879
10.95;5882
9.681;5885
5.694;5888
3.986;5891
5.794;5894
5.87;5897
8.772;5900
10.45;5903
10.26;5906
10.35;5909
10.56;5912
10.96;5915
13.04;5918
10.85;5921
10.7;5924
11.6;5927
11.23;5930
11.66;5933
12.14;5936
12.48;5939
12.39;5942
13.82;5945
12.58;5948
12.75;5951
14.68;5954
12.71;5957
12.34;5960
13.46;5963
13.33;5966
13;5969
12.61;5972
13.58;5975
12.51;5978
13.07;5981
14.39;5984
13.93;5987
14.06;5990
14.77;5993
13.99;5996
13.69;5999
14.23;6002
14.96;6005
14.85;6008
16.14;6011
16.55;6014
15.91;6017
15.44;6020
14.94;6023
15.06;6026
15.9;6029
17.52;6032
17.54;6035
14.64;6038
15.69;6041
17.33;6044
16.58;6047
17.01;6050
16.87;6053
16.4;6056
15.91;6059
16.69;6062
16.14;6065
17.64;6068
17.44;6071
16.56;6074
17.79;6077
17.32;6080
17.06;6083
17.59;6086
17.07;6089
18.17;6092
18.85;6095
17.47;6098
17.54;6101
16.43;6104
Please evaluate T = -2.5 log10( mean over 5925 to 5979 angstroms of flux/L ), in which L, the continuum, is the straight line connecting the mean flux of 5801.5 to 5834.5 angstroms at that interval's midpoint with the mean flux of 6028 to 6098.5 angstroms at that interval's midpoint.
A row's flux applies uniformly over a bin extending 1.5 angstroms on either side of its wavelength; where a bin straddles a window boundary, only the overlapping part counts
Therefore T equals 0.30 mag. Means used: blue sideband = 16.5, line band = 12.7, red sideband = 17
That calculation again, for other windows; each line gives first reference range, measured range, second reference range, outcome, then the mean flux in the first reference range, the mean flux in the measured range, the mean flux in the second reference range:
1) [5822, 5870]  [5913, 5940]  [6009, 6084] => 0.33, 15.2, 11.6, 16.5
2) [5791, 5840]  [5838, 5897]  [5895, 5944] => 0.17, 17.1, 12.1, 10.8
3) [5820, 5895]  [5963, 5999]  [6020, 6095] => 0.14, 13.3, 13.6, 16.7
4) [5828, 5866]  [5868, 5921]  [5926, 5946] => 0.35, 15.3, 9.84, 12.2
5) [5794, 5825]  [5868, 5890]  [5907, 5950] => 0.29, 17.2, 10.8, 11.7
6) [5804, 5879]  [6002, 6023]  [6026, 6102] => 0.07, 15.3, 15.5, 16.9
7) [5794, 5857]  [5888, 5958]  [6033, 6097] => 0.48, 16.6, 10.7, 17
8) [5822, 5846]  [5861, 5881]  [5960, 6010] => 0.26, 16.7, 12.7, 13.8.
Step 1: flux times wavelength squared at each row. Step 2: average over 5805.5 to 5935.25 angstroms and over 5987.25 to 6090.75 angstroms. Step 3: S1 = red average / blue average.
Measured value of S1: 1.3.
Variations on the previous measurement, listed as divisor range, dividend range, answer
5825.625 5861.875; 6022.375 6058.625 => 1.11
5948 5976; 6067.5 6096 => 1.39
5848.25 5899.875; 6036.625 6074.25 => 1.62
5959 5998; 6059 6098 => 1.33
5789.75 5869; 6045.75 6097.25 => 1.15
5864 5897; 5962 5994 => 1.41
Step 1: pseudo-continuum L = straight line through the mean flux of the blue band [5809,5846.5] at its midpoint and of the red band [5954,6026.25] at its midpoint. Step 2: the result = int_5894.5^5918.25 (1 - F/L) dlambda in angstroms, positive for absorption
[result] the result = 8.7 angstroms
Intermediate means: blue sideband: 16.3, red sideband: 14.1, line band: 9.7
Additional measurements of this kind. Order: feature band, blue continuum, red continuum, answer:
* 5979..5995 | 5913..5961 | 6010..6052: 0.37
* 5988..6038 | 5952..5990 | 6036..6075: -1.27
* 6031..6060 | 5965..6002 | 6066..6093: -0.94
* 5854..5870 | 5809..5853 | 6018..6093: 2.77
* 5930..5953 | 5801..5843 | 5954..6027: 3.76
